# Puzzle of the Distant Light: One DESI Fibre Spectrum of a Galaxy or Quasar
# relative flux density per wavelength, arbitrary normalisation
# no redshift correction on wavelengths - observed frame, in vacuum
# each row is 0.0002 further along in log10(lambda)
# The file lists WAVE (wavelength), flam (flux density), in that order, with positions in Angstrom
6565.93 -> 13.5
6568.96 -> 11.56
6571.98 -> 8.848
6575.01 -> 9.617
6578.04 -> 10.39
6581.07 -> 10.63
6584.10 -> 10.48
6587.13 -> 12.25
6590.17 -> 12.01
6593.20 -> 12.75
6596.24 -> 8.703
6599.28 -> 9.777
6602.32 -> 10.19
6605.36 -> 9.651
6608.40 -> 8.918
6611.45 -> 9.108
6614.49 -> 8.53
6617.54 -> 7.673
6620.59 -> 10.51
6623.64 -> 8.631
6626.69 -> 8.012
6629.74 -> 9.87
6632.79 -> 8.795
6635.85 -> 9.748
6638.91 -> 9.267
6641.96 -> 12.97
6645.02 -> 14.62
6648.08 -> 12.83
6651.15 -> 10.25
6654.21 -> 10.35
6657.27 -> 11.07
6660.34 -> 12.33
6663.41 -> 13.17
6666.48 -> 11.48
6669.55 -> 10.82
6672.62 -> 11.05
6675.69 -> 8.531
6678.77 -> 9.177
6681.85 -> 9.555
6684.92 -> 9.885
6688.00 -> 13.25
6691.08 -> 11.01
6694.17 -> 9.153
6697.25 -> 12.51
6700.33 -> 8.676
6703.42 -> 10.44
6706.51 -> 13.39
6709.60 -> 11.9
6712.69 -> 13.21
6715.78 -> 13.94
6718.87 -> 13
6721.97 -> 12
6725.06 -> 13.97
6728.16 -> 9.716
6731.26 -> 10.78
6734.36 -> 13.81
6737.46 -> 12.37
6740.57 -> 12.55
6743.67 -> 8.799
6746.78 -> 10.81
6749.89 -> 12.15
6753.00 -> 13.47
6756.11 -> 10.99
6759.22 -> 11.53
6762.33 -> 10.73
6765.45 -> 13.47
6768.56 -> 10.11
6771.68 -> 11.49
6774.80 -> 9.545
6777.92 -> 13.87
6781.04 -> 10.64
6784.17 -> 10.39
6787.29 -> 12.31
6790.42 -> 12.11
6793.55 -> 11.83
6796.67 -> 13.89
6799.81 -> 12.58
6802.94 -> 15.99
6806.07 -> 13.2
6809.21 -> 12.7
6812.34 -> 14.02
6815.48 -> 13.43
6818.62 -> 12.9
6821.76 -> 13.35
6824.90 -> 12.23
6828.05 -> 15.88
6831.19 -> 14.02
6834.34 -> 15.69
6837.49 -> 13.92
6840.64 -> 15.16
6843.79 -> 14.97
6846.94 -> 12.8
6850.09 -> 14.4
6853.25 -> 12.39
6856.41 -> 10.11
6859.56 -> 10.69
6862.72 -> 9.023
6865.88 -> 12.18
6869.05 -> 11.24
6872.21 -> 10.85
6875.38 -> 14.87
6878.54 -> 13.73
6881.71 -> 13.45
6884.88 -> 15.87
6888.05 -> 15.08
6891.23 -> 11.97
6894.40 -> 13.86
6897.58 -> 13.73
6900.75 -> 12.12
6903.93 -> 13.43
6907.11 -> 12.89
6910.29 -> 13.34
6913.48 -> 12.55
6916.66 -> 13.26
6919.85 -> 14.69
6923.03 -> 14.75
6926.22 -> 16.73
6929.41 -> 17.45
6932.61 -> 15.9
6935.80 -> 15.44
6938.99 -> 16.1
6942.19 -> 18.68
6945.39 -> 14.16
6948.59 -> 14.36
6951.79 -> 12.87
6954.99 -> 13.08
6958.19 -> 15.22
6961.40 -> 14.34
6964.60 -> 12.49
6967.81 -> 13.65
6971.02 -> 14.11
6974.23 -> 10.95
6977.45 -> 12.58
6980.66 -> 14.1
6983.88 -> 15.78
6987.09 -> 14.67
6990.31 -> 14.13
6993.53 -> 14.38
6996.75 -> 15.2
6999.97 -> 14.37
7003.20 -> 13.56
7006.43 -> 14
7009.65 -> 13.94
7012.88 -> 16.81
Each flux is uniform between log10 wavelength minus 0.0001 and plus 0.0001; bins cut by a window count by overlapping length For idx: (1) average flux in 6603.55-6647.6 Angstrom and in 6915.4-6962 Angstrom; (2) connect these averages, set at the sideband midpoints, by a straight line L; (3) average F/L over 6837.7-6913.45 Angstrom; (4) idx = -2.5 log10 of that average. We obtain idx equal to 0.089 mag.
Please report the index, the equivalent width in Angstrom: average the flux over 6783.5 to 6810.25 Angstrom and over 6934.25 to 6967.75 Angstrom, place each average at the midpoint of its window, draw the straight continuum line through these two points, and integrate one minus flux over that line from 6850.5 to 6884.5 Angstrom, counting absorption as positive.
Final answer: 4.0 Angstrom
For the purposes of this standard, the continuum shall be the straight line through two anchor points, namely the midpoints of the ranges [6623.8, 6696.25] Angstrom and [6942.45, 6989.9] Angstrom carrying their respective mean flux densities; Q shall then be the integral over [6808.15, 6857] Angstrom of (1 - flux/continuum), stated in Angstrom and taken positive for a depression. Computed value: -4.7 Angstrom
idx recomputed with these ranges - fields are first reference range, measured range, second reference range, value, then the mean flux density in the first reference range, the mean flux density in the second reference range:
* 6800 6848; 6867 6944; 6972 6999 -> -0.02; 14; 14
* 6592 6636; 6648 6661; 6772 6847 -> -0.10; 9.35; 13.2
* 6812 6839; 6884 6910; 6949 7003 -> 0.03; 13.9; 13.9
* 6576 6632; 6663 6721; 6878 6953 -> -0.01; 9.87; 14.5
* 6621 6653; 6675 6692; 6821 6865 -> 0.08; 10.5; 13.2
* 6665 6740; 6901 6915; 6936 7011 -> 0.05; 11.4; 14.2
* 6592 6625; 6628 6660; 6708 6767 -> -0.08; 9.46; 12.1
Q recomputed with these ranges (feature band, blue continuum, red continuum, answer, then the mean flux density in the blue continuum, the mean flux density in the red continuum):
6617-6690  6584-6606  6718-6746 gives 4.0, 10.8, 11.8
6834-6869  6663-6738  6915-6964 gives 2.7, 11.4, 15.1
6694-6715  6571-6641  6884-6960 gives -0.6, 9.79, 14.5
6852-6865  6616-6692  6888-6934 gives 2.7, 10.6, 14.1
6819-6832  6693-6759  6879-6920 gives -1.0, 11.8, 13.5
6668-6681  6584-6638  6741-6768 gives 0.8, 9.73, 11.5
